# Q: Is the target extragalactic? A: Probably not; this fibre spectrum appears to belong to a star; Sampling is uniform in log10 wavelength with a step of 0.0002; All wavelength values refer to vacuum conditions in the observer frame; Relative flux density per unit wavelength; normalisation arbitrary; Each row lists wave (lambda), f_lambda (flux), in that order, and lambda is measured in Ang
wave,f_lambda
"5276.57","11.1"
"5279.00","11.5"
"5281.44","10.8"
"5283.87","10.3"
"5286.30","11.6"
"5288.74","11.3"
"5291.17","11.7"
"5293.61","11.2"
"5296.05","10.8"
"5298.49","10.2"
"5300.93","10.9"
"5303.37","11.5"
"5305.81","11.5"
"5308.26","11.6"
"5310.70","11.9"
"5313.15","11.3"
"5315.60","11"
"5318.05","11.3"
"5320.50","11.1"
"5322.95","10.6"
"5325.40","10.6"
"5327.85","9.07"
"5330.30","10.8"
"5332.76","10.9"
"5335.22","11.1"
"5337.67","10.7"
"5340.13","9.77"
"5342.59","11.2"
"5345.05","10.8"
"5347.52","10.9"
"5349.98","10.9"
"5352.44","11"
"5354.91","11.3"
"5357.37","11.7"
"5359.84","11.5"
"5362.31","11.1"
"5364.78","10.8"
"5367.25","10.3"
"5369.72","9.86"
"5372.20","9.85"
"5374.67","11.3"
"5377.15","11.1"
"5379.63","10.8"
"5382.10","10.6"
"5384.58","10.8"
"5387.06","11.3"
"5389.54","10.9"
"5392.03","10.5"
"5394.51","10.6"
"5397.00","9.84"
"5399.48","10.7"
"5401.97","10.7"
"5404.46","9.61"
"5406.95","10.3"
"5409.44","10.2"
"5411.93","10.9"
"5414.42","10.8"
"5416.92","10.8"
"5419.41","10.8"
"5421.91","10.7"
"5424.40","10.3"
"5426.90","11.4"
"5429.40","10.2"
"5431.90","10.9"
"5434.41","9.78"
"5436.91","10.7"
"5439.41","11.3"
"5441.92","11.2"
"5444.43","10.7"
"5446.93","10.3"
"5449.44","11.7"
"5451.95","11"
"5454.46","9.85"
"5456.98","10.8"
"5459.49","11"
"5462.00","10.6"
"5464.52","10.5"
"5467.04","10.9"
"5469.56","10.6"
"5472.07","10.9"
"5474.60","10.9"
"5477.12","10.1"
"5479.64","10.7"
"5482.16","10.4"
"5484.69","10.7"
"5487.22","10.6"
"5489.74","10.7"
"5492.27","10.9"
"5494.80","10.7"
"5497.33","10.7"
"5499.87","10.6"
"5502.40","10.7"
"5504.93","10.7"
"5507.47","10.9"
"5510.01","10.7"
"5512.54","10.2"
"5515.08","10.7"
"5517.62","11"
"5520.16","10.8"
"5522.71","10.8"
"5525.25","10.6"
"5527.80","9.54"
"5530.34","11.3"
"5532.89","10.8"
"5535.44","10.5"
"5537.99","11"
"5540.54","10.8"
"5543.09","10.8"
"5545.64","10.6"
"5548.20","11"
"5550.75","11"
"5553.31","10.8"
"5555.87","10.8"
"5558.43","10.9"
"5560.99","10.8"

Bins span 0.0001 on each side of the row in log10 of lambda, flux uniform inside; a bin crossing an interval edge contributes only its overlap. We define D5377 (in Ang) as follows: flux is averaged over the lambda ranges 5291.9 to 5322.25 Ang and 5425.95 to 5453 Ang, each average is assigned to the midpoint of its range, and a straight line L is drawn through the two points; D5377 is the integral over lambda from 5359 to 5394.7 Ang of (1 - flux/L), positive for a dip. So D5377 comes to 0.8 Ang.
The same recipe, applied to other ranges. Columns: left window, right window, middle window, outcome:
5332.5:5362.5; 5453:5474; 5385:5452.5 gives 0.7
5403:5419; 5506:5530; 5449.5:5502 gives -0.7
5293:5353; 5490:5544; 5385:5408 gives 0.7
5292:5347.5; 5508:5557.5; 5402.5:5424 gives 0.6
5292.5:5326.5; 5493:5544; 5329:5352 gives 0.5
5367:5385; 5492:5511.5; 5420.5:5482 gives -0.2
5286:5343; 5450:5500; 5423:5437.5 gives 0.3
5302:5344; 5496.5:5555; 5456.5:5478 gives 0.2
